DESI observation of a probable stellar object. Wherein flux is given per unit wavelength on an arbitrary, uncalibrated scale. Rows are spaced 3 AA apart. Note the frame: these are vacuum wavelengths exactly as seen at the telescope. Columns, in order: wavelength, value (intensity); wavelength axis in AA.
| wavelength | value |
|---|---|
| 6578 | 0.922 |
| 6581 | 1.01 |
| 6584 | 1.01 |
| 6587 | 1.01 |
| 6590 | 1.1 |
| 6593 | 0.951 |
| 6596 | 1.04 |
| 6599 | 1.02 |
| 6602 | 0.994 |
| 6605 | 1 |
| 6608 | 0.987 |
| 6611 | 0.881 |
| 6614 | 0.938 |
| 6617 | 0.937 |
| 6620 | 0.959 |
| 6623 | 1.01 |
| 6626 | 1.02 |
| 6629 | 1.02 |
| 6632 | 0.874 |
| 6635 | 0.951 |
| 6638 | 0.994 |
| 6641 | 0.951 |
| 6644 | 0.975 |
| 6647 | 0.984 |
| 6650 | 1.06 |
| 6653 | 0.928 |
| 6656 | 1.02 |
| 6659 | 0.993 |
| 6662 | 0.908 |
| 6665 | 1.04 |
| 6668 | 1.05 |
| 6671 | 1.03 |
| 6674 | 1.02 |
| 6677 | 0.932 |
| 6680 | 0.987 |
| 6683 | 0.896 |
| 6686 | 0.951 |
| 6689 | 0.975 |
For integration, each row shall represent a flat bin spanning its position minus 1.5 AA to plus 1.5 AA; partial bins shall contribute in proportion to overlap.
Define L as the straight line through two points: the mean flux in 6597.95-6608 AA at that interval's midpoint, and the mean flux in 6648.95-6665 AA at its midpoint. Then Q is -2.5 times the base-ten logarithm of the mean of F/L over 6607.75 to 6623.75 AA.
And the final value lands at 0.06 mag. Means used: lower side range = 1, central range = 0.947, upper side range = 0.985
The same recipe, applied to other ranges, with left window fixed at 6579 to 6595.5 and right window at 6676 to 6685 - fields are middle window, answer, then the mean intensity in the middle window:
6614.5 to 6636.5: 0.02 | 0.966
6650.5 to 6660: -0.03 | 0.988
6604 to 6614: 0.05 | 0.951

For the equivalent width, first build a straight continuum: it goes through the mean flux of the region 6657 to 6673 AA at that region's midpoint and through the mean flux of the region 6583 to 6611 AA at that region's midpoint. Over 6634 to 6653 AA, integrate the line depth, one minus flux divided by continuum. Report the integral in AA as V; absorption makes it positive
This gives 0.4 AA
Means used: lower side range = 1.01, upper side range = 1.01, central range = 0.982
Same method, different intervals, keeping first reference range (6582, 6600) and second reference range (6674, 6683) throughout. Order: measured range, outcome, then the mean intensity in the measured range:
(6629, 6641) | 0.5 AA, 0.951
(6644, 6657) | -0.2 AA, 0.994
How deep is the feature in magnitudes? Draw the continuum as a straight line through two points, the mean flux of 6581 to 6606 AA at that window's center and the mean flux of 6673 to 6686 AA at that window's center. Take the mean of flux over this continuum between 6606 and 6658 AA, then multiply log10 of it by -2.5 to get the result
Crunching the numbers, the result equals 0.02 mag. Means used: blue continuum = 1.02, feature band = 0.97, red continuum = 0.956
